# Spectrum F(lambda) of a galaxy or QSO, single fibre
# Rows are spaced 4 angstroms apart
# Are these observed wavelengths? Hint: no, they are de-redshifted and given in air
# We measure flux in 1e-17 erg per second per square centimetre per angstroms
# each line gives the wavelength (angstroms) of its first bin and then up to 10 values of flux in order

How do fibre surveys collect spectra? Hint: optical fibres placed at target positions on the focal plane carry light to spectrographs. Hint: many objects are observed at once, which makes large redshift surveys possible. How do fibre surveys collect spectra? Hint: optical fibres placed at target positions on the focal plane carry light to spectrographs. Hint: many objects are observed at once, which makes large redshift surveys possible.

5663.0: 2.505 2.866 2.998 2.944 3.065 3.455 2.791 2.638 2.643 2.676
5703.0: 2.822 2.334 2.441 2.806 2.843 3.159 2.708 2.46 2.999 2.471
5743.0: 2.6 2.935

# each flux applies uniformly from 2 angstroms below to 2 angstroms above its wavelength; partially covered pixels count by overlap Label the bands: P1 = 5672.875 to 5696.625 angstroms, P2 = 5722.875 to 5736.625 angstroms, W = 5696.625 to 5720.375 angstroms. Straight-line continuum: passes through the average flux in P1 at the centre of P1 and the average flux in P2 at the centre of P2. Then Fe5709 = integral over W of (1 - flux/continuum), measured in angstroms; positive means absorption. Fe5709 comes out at 1.68 angstroms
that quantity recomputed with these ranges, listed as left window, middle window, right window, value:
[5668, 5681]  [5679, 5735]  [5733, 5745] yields 1.3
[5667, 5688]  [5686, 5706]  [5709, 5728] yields 1.6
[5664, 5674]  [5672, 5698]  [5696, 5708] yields -1.4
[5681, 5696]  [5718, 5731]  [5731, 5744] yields -0.5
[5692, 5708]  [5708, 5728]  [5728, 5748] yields -0.9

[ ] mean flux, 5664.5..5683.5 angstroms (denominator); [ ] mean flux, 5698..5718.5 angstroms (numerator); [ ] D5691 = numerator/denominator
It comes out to 0.87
